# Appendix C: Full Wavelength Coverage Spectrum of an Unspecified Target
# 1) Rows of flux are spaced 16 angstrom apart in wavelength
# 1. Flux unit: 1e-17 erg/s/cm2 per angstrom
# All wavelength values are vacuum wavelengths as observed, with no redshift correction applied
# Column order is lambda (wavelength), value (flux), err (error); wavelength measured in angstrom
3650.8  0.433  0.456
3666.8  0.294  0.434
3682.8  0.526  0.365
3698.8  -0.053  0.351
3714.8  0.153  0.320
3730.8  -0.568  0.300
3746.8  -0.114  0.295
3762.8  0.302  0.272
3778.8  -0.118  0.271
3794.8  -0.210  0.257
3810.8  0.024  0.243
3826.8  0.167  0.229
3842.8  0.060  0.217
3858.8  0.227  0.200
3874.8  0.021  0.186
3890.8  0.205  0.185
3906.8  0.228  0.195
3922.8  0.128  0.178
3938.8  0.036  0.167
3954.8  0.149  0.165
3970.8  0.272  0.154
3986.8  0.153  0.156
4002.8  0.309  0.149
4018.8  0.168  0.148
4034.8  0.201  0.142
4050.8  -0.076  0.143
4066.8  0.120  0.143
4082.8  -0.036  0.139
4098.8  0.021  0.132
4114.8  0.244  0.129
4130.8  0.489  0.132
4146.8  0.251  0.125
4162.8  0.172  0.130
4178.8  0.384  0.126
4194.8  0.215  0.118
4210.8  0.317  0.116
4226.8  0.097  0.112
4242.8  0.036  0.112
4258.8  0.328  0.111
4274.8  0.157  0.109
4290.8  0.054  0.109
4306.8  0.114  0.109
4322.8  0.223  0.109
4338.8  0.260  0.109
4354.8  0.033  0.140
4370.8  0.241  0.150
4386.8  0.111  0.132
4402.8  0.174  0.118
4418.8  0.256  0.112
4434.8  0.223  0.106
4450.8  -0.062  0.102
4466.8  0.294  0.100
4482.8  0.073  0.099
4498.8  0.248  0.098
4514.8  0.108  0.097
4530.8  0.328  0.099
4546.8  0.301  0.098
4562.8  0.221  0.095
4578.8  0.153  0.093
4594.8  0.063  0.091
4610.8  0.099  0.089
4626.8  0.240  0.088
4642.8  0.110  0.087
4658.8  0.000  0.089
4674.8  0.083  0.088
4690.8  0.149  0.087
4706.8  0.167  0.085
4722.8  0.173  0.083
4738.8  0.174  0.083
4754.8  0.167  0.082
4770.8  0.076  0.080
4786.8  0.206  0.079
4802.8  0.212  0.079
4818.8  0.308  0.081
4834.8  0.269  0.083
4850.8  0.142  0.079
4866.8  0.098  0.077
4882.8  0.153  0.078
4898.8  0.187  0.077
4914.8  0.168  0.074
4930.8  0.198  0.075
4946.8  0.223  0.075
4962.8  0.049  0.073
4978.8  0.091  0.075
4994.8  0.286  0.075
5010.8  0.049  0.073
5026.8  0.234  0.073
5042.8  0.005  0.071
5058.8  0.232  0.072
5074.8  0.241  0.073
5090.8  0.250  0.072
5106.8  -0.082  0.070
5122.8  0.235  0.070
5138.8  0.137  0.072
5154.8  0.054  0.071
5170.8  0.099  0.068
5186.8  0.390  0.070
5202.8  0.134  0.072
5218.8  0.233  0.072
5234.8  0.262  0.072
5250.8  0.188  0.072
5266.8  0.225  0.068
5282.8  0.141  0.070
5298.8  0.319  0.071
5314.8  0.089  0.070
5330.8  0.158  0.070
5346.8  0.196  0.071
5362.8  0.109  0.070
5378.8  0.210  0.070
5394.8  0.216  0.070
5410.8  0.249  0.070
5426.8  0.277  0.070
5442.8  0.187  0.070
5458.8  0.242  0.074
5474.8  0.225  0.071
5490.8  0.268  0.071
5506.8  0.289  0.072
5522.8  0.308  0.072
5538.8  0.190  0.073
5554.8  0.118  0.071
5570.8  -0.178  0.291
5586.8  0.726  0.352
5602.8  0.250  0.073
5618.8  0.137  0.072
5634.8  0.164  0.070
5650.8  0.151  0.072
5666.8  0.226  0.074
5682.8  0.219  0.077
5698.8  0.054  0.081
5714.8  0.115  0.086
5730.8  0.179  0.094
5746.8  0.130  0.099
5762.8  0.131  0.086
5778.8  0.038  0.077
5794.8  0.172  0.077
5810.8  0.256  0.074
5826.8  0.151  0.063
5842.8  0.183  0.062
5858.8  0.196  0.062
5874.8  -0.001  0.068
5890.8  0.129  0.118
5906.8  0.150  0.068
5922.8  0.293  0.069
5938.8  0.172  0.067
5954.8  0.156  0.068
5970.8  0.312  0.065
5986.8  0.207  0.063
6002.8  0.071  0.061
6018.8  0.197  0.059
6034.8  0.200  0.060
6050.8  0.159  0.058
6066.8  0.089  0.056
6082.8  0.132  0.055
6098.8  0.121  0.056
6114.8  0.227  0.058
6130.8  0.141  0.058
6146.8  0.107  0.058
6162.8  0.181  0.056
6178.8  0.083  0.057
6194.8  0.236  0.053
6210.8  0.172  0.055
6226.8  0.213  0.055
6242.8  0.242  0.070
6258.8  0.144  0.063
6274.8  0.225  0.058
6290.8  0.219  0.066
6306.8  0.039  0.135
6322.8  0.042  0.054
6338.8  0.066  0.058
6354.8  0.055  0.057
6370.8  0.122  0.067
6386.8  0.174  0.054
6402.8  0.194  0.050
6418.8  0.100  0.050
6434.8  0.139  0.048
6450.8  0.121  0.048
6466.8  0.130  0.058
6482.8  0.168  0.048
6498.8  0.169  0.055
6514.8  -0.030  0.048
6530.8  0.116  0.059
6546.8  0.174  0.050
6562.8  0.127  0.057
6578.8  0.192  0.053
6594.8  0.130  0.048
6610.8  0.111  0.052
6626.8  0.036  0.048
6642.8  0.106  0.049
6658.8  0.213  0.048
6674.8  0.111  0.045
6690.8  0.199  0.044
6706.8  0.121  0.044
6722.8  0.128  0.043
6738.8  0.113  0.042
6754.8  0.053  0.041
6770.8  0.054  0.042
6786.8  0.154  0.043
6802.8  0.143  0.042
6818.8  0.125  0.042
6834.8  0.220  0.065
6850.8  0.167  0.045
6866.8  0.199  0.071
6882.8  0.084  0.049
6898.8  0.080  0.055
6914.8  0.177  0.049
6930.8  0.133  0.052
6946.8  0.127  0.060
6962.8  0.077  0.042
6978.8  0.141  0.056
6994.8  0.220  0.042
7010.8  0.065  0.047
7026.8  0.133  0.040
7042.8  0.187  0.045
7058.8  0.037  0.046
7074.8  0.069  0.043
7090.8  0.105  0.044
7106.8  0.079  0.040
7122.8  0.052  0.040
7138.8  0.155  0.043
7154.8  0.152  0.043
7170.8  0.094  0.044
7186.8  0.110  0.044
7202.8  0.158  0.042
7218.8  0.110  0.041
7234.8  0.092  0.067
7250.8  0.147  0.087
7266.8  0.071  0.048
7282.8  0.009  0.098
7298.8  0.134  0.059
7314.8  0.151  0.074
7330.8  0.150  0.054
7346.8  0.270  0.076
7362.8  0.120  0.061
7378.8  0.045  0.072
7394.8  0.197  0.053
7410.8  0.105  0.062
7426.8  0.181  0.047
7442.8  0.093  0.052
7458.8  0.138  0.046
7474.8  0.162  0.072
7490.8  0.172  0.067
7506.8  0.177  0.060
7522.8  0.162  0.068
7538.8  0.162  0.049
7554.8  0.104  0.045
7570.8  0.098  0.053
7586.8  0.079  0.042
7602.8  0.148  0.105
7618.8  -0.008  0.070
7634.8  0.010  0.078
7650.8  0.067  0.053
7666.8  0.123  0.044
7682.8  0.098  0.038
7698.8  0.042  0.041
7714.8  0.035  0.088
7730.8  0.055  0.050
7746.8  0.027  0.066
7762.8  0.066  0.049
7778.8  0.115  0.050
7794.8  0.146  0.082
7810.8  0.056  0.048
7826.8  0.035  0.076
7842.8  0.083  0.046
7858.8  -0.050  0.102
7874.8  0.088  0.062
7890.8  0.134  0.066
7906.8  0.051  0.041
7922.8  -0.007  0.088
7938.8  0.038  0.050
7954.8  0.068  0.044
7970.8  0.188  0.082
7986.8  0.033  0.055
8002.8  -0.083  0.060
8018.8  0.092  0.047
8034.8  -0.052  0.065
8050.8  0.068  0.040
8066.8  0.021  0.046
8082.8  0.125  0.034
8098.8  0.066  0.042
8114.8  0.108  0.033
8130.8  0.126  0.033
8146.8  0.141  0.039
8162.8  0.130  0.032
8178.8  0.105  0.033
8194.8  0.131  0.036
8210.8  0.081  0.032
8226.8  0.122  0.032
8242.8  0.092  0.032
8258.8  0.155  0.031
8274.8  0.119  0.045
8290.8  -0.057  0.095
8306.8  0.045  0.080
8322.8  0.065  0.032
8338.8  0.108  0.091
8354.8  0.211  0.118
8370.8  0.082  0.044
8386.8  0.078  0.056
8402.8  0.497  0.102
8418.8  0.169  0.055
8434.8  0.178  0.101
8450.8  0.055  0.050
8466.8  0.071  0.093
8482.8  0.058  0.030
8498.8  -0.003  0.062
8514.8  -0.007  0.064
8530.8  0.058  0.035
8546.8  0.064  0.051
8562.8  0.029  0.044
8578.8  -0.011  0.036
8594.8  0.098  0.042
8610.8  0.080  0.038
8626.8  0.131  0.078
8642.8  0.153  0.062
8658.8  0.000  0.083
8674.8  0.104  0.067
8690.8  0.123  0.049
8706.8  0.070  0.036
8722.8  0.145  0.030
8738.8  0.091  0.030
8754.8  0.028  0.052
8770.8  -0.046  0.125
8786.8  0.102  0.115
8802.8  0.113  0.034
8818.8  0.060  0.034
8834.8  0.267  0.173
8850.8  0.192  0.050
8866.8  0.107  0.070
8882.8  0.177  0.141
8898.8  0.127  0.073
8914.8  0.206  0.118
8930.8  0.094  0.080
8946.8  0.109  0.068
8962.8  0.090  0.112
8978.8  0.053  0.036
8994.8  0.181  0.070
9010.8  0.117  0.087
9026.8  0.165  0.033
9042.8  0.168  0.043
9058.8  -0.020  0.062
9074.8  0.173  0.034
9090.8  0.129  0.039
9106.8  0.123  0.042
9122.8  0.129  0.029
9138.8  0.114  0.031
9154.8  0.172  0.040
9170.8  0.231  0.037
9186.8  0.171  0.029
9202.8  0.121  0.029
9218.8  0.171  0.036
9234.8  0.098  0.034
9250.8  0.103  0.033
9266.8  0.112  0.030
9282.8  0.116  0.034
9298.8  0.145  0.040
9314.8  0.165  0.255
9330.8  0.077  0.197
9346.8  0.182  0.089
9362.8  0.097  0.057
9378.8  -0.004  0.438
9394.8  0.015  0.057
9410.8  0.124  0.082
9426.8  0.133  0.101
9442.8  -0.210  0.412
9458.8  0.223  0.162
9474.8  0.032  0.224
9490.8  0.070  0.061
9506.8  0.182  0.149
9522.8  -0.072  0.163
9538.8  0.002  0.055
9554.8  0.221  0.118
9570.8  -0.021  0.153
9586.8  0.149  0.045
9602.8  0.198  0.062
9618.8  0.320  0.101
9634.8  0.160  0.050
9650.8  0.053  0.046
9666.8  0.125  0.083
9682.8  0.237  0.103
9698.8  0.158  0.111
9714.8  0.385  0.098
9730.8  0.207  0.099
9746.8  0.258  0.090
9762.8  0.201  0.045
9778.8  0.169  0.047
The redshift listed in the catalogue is 1.25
